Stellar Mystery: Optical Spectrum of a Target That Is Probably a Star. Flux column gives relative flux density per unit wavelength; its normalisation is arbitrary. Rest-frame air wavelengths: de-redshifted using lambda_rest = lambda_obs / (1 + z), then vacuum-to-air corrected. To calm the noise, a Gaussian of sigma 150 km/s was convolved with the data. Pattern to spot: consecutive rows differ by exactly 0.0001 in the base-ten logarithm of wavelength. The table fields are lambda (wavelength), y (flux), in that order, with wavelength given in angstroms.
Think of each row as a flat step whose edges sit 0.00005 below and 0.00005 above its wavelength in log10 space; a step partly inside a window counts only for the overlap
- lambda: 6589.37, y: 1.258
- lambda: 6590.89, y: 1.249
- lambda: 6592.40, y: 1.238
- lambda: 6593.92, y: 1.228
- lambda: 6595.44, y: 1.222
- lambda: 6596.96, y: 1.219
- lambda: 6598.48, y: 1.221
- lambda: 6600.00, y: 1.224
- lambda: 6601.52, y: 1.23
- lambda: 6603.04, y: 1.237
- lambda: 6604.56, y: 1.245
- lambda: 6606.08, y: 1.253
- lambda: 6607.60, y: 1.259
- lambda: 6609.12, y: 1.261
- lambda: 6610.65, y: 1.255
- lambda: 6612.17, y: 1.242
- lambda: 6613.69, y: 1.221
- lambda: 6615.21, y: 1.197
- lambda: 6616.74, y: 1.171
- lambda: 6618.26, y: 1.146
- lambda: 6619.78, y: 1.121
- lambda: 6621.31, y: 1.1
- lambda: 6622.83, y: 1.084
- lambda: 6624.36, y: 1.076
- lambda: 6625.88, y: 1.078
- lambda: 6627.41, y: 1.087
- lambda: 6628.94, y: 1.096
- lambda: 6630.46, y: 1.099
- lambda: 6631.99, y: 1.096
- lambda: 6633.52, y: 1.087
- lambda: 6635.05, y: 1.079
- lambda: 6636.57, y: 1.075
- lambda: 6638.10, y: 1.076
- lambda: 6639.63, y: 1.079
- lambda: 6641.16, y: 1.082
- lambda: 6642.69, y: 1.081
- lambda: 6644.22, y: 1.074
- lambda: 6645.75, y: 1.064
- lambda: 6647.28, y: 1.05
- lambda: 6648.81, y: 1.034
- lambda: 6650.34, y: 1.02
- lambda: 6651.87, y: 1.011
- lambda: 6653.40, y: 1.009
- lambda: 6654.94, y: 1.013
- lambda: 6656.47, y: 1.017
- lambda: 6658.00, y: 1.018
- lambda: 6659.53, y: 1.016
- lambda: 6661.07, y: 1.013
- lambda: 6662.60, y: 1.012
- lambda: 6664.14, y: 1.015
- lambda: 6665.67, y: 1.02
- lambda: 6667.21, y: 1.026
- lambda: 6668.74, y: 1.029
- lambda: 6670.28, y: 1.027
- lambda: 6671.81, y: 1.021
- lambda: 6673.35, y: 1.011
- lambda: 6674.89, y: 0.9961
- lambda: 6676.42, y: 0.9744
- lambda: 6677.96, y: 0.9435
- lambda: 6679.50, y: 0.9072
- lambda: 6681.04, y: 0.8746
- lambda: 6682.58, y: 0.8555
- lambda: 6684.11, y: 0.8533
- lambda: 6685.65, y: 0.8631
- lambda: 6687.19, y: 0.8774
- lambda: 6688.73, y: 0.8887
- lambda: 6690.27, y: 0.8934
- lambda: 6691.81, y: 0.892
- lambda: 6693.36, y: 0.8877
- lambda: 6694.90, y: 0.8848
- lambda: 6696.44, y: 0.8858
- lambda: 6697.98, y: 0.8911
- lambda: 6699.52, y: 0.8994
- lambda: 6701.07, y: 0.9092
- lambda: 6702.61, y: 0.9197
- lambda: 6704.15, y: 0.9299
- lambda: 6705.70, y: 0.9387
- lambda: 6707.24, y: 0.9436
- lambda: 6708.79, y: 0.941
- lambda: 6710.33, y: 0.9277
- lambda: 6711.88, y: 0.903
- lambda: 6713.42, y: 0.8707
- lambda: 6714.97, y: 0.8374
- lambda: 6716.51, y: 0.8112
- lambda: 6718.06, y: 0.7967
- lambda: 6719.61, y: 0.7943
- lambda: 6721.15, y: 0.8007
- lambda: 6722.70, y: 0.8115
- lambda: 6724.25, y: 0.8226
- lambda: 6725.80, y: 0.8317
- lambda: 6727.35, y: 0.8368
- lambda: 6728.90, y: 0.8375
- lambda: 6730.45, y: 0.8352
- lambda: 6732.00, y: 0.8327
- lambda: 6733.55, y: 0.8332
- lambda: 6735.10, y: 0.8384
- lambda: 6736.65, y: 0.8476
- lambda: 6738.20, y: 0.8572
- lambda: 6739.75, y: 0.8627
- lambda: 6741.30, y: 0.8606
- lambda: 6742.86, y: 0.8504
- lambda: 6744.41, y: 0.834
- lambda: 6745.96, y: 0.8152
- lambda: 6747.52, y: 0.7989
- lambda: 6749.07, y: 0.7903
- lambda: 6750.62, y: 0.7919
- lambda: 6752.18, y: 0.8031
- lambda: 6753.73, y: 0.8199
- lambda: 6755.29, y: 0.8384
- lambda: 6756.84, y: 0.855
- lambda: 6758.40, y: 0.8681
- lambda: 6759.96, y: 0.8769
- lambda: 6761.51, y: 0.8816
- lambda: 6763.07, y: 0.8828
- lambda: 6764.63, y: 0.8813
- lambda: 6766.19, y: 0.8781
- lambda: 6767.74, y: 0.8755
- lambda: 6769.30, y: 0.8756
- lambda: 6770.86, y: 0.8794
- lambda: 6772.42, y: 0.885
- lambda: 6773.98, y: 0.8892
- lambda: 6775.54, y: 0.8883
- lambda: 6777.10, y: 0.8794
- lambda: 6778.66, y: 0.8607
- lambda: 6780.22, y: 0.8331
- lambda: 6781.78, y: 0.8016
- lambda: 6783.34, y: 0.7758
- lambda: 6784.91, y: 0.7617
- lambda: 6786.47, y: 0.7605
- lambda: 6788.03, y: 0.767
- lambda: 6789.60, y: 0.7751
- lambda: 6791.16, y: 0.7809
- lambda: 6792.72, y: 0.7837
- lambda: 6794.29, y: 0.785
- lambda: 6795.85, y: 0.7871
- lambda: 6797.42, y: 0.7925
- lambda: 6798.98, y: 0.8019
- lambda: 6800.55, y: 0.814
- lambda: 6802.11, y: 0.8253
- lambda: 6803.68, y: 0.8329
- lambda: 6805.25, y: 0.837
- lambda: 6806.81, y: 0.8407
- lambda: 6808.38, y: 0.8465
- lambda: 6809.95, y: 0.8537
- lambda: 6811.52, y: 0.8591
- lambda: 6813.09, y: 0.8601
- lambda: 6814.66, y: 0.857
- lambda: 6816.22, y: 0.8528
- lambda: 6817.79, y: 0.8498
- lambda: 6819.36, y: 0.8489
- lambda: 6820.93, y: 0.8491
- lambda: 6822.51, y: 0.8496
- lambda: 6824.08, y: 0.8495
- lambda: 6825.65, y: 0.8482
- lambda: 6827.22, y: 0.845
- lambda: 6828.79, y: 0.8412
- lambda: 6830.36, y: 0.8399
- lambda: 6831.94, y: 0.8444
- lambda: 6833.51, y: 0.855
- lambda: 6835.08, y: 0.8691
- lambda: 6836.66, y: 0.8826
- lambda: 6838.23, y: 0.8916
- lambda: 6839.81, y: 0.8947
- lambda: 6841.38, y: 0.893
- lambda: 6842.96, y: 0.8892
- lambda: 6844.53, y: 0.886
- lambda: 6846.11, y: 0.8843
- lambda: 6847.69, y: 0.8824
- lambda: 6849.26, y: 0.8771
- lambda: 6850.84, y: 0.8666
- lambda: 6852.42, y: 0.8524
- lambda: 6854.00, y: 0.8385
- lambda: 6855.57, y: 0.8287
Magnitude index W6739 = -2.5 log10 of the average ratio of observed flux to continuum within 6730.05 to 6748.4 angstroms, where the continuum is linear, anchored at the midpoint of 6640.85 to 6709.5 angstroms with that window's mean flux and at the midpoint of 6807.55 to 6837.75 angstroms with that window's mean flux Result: 0.10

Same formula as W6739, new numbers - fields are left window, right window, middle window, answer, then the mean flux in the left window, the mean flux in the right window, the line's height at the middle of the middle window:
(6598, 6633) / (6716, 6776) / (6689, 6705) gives 0.079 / 1.17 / 0.843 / 0.967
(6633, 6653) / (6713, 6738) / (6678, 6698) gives 0.060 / 1.06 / 0.827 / 0.934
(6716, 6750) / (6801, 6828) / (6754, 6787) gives -0.022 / 0.827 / 0.847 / 0.836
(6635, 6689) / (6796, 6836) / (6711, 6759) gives 0.115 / 1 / 0.842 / 0.925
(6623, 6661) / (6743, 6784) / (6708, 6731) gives 0.100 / 1.06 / 0.849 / 0.925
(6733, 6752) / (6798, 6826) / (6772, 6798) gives 0.035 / 0.831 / 0.843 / 0.838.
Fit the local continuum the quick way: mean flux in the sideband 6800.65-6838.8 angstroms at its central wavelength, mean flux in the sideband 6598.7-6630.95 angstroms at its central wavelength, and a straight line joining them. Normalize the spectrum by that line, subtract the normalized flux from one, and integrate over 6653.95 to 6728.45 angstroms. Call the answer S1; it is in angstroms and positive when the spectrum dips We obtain 9.7 angstroms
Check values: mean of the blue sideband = 1.18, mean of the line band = 0.919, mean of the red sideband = 0.85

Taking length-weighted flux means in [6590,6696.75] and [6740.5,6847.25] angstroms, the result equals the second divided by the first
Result 0.79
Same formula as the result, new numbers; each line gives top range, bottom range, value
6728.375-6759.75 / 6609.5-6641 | 0.74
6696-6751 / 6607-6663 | 0.78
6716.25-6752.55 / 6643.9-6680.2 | 0.81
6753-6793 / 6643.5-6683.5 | 0.84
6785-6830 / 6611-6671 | 0.77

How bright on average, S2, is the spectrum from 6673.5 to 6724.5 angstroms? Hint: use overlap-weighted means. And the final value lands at 0.888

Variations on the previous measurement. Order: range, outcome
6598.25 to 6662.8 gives 1.11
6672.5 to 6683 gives 0.94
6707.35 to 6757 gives 0.838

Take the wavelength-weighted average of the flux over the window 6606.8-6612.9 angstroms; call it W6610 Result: 1.25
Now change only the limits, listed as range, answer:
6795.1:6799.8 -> 0.793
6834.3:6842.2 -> 0.886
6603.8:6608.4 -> 1.25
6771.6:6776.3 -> 0.887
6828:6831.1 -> 0.842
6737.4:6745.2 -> 0.853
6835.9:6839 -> 0.888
